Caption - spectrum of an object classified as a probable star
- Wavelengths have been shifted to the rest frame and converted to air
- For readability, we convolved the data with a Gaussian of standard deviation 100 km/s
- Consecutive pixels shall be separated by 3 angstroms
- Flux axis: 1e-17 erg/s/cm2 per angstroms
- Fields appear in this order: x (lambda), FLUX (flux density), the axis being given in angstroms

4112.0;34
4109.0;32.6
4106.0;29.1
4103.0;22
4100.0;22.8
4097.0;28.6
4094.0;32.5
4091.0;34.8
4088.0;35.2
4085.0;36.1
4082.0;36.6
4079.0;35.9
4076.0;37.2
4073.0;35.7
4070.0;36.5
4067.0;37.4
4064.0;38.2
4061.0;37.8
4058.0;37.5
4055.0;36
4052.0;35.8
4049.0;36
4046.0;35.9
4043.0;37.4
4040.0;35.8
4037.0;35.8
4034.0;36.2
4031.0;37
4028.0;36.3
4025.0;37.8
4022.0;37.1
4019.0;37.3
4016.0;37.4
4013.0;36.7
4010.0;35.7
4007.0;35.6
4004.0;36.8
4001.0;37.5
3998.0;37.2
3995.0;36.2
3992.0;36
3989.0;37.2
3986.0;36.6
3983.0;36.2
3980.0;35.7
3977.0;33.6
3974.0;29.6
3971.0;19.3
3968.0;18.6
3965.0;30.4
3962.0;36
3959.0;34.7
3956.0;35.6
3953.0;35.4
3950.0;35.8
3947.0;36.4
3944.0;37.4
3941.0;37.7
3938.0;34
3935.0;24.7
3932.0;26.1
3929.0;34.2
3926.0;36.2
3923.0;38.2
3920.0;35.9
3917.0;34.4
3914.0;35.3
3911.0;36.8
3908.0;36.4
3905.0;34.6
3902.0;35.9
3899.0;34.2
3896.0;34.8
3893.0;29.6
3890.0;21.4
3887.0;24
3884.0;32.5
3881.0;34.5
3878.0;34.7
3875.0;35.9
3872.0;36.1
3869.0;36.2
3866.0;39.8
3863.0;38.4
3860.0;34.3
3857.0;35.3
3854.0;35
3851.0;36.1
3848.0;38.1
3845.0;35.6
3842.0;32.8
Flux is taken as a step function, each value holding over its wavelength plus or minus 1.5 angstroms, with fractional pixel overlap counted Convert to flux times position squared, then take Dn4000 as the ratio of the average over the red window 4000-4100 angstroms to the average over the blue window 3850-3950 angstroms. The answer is 1.1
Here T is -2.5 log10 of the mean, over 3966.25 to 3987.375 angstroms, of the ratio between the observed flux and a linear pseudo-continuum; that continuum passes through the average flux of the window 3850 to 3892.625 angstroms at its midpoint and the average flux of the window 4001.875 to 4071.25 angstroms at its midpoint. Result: 0.19 mag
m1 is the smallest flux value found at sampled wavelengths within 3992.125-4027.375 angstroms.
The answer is 35.6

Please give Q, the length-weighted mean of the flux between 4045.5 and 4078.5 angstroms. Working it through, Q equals 36.7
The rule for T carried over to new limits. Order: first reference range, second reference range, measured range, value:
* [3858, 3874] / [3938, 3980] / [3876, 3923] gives 0.07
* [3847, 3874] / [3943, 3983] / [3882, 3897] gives 0.24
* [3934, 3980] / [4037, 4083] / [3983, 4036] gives -0.07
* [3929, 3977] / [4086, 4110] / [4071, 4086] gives -0.21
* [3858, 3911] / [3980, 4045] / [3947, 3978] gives 0.14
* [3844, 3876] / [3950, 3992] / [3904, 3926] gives -0.05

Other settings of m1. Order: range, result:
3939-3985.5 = 18.6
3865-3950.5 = 21.4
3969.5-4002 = 19.3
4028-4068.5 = 35.8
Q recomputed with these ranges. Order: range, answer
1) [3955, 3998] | 32.7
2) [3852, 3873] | 36.4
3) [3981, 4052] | 36.6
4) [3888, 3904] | 31.1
